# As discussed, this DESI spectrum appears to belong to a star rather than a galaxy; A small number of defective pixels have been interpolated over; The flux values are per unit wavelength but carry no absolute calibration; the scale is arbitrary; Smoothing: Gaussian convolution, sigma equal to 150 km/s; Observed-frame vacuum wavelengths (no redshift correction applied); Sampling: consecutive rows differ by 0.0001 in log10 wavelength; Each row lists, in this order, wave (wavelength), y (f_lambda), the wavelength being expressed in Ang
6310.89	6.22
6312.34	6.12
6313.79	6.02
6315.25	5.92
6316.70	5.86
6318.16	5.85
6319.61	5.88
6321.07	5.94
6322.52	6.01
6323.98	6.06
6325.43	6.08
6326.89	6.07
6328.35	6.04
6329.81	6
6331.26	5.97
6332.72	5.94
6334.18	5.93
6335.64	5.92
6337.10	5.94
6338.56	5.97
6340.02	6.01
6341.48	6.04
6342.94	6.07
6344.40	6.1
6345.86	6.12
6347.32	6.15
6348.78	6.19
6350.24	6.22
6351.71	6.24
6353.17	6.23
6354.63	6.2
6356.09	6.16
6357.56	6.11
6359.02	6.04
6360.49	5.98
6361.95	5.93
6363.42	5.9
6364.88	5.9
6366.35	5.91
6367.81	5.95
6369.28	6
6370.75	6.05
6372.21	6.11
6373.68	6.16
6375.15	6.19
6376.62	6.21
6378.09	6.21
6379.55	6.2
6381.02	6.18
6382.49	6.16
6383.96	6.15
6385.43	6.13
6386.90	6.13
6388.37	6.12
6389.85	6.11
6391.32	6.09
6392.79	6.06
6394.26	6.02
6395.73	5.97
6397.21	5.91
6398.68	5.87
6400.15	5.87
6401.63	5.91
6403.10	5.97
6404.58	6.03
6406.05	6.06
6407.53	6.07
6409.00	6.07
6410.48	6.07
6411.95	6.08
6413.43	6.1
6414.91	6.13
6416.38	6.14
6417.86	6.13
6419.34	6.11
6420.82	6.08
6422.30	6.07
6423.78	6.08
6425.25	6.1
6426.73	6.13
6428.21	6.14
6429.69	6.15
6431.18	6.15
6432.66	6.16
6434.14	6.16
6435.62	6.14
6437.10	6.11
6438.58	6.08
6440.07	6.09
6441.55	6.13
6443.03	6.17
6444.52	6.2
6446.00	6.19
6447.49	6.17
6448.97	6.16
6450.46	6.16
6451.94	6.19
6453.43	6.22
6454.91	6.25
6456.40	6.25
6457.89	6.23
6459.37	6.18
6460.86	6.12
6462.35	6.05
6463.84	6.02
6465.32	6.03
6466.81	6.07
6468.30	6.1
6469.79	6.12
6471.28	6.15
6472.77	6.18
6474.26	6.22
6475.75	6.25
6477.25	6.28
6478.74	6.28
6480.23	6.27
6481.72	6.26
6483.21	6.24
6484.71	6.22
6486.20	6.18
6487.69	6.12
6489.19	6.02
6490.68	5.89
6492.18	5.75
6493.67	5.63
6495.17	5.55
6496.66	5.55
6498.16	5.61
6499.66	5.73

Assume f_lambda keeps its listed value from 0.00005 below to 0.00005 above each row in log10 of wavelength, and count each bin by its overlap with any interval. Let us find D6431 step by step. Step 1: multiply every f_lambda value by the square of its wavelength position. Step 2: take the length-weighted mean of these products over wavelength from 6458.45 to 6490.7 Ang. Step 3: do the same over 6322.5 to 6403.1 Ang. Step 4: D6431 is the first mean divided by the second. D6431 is 1.1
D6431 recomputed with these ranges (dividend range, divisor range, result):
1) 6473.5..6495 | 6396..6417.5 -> 1.04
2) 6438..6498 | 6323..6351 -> 1.05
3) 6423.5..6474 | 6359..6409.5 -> 1.04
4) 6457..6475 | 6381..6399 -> 1.03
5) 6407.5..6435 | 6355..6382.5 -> 1.02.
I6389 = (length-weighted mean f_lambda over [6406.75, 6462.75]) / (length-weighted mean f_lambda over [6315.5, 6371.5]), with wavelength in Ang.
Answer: 1.02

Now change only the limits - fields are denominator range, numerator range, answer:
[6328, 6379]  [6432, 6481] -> 1.02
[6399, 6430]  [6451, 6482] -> 1.02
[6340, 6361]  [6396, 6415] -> 0.98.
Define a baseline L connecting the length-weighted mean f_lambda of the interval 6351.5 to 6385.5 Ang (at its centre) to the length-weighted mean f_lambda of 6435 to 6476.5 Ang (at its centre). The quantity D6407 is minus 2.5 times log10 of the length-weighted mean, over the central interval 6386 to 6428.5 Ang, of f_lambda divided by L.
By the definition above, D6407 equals 0.01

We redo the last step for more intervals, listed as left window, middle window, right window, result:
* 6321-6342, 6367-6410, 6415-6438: 0.00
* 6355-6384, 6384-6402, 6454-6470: 0.01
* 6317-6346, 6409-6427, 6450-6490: 0.00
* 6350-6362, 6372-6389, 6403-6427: -0.01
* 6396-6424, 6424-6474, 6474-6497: -0.02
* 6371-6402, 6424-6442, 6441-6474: 0.00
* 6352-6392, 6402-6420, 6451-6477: 0.01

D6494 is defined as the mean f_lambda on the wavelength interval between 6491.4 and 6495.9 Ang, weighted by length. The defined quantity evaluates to 5.64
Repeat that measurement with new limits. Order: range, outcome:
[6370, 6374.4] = 6.11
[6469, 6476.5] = 6.18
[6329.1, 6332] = 6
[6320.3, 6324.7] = 6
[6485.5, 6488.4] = 6.16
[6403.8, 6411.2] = 6.06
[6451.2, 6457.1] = 6.23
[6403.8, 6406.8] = 6.03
